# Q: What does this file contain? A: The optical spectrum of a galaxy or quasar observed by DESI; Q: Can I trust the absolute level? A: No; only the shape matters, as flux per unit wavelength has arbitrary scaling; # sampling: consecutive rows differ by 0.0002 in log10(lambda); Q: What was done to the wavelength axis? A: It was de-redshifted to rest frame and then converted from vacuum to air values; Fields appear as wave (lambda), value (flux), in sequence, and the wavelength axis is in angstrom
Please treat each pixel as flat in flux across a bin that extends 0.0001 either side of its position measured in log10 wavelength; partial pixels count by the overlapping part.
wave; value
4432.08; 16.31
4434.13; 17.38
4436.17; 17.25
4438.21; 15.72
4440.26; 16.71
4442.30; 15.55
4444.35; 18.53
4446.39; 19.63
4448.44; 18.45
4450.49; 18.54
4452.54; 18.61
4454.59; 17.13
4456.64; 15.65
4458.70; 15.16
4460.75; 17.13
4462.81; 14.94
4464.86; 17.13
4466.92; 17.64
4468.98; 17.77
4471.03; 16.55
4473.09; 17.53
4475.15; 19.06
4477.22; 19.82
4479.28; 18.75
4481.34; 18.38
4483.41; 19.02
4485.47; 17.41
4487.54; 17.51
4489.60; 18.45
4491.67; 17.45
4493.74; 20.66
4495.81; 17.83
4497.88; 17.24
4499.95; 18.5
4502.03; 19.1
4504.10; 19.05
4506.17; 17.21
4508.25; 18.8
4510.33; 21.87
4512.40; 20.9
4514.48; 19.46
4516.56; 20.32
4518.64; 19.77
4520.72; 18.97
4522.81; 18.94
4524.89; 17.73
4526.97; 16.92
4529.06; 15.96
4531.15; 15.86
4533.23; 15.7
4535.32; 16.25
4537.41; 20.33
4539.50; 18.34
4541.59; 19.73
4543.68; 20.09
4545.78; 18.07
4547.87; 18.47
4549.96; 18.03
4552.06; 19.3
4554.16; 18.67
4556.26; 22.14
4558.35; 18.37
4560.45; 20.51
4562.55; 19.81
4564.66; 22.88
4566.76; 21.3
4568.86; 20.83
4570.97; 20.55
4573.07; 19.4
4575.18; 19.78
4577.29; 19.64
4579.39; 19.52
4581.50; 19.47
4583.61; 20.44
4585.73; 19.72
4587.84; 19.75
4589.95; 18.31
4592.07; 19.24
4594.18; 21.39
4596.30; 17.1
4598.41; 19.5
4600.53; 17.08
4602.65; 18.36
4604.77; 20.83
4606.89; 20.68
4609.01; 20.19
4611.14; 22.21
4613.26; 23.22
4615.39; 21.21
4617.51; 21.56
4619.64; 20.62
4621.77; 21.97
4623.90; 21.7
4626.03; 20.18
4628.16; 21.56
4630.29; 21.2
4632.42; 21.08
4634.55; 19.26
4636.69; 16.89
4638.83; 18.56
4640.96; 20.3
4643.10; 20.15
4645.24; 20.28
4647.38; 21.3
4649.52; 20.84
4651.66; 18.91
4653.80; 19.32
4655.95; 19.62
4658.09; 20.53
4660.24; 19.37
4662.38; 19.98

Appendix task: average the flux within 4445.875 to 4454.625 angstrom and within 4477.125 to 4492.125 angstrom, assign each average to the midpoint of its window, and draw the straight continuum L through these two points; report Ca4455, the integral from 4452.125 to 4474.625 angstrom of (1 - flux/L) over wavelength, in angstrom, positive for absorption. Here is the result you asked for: 2.0 angstrom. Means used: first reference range 18.6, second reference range 18.3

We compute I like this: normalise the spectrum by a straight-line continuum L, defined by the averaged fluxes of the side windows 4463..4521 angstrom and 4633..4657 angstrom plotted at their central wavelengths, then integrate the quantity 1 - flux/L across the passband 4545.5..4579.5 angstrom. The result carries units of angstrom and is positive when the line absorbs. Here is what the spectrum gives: -1.47 angstrom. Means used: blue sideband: 18.6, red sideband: 19.6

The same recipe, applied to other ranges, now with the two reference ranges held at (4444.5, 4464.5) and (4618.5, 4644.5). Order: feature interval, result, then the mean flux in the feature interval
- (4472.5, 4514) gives -1.83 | 18.8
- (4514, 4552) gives 0.70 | 18.3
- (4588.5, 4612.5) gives 0.22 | 19.6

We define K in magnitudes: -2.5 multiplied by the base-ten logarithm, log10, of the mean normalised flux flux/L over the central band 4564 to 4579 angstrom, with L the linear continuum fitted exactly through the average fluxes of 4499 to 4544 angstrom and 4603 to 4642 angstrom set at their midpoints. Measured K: -0.05 mag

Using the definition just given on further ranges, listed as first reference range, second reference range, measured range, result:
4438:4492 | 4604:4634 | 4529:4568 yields 0.03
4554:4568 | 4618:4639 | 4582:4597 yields 0.06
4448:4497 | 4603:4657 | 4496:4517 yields -0.05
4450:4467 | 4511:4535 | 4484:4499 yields -0.04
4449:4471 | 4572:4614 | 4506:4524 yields -0.09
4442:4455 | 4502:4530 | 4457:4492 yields 0.06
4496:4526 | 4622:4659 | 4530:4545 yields 0.07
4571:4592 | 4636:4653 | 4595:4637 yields -0.04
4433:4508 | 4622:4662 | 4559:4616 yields -0.04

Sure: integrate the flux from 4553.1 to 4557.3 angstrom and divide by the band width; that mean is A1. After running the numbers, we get 20.4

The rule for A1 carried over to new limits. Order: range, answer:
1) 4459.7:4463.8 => 16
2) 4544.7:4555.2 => 18.5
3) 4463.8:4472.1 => 17.3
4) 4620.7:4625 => 21.8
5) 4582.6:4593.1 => 19.5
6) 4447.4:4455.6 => 18.2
